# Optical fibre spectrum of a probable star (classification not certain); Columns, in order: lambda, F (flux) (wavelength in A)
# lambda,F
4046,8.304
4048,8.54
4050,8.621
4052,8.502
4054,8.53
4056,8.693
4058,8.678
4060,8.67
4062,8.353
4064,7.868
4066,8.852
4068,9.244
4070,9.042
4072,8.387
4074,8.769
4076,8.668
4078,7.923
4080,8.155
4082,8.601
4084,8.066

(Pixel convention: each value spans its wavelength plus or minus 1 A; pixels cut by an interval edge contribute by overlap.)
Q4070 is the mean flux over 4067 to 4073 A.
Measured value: 8.89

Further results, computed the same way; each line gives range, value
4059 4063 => 8.51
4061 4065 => 8.11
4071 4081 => 8.38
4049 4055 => 8.55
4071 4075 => 8.58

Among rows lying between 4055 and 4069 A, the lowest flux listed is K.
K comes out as 7.868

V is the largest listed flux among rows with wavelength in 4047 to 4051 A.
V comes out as 8.621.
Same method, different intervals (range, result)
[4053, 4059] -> 8.693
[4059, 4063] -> 8.67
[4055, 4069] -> 9.244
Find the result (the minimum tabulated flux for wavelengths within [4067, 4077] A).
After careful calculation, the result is 8.387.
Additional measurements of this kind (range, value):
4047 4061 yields 8.502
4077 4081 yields 7.923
